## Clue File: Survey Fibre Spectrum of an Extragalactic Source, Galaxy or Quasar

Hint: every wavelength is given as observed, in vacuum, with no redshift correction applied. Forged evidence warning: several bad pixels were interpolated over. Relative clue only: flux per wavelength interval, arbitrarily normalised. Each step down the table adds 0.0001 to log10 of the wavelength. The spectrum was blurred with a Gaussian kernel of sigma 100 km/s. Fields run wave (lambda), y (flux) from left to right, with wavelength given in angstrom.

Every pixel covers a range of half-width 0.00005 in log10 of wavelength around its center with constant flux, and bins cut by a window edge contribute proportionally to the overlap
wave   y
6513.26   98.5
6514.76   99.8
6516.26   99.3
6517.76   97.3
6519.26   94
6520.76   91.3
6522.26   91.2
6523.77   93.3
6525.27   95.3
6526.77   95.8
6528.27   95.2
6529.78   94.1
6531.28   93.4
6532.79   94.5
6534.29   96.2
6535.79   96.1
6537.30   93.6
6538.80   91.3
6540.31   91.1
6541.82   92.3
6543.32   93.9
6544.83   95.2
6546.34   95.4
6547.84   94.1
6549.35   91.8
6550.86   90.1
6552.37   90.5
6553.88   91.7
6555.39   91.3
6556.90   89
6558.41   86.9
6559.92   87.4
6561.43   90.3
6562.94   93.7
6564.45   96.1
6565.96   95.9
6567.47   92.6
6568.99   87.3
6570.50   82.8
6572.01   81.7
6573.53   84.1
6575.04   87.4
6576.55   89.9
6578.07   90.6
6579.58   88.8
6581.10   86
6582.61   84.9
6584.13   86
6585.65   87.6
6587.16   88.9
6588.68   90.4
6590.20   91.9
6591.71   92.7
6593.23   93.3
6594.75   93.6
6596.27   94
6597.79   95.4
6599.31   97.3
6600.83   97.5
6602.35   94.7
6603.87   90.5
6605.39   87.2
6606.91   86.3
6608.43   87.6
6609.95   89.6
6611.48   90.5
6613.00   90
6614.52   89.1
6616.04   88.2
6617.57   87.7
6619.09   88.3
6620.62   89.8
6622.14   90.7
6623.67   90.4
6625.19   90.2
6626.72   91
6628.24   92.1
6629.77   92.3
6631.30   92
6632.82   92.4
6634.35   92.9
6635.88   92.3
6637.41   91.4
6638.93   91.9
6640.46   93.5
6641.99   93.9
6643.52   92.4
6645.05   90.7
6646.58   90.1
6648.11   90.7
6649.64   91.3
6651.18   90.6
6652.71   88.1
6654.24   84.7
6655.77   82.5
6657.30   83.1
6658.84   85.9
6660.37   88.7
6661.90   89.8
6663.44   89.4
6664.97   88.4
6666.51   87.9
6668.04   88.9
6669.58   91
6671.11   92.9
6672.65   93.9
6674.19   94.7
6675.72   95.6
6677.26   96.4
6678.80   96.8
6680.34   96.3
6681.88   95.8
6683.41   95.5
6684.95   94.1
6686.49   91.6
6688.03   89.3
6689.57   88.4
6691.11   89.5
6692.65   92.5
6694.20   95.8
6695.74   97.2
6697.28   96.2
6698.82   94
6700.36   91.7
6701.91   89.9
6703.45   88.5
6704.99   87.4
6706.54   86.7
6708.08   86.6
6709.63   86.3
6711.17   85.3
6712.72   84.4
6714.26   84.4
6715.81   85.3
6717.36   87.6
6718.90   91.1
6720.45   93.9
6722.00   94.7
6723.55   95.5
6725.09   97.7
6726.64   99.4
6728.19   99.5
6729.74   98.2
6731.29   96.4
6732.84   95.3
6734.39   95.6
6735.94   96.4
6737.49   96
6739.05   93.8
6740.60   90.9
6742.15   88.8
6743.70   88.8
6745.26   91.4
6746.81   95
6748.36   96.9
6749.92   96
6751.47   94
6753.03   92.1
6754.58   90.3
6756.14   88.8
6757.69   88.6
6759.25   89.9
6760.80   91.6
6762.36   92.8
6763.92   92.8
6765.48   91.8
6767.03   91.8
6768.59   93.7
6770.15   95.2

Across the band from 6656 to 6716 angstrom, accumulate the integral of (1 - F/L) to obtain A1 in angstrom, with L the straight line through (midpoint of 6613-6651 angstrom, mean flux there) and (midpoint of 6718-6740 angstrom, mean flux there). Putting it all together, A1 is 2.0 angstrom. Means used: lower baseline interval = 91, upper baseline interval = 95.9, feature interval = 90.6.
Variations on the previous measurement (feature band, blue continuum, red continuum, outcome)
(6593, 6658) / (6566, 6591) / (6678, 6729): -1.0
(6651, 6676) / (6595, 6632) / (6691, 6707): 0.7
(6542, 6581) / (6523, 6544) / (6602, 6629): 0.9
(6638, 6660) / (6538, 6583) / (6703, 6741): 0.5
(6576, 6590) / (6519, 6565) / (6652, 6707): 0.6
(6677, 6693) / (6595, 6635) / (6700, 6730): -0.4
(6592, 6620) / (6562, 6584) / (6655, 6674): -0.8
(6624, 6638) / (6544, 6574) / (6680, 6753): -0.1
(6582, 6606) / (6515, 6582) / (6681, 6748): 0.1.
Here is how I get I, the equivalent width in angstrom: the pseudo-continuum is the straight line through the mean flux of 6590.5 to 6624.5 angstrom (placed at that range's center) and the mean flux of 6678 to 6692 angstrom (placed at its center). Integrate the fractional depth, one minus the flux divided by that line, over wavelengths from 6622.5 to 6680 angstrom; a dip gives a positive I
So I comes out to 0.8 angstrom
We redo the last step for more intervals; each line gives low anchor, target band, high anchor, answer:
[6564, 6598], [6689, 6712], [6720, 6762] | 0.6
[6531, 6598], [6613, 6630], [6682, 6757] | 0.3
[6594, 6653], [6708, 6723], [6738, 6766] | 0.6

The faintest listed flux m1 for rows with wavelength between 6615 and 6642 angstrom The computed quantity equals 87.7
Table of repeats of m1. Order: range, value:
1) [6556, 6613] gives 81.7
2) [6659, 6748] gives 84.4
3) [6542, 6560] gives 86.9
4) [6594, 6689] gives 82.5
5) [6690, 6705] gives 87.4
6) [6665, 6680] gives 87.9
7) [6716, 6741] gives 87.6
